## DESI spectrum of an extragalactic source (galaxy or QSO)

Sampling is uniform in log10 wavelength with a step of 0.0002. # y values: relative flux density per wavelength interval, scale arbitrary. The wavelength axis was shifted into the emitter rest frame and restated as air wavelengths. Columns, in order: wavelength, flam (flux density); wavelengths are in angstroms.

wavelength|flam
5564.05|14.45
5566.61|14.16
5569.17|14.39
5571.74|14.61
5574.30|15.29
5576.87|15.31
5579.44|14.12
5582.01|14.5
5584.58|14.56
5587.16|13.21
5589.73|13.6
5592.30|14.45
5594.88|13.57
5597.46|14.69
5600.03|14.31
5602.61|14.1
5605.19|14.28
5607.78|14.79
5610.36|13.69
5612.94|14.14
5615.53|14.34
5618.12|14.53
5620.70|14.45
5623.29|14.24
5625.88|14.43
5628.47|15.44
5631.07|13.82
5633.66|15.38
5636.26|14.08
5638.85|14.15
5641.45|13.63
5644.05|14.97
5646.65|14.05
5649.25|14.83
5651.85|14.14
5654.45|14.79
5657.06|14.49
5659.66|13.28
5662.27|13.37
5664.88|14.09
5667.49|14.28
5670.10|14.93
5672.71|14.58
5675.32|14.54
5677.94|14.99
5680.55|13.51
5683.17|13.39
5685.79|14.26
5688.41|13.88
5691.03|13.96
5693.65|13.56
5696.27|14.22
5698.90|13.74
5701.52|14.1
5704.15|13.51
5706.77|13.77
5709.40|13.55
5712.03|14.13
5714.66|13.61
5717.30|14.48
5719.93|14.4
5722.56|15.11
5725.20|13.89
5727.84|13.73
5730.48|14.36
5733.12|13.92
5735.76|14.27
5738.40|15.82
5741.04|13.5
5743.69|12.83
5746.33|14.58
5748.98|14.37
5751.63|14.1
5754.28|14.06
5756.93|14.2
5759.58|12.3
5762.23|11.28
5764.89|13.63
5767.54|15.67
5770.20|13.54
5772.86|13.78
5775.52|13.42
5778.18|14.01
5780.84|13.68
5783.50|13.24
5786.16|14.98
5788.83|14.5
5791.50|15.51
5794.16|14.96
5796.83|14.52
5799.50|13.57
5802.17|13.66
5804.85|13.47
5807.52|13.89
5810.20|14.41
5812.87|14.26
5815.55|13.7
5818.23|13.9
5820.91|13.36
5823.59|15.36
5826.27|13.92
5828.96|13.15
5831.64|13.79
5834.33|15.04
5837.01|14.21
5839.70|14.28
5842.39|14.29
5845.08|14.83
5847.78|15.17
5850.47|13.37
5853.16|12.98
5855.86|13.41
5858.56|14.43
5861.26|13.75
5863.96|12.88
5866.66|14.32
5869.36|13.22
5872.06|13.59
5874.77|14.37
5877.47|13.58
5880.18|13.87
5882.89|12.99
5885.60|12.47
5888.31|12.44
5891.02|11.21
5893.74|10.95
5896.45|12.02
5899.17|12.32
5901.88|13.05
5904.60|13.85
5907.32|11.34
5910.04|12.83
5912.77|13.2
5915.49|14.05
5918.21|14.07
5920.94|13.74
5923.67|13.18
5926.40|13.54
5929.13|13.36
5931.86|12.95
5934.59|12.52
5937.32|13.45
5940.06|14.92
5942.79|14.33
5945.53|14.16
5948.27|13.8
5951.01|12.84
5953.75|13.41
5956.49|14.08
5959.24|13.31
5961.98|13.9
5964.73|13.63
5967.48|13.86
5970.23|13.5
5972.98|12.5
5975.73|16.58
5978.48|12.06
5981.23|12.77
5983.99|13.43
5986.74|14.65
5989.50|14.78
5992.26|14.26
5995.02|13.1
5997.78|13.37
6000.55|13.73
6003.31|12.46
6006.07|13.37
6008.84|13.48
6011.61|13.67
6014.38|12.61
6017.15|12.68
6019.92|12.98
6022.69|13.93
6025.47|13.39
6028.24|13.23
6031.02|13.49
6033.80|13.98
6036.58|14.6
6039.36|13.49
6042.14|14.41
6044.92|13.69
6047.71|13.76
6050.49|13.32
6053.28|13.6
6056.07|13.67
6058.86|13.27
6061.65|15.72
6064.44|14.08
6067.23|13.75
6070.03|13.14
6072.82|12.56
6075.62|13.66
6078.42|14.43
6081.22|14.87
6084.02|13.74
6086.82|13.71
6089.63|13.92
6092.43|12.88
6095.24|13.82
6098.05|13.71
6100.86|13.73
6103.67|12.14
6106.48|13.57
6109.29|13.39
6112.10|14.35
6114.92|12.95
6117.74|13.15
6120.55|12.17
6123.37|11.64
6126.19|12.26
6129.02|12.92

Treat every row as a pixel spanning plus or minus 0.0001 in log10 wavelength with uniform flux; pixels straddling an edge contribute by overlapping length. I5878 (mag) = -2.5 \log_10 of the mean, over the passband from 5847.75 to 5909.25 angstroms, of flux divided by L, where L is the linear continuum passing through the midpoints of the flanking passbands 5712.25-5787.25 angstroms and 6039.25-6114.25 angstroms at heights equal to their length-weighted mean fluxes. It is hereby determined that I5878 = 0.06 mag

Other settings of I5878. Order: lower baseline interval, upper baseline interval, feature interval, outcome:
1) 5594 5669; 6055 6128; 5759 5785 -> 0.043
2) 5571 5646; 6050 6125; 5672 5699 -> 0.013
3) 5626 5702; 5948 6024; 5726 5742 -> -0.015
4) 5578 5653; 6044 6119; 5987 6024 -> 0.024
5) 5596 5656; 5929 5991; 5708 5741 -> -0.004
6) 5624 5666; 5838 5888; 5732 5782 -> 0.014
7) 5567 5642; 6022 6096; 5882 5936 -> 0.094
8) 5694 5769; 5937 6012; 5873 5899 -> 0.094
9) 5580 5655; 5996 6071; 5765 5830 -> -0.008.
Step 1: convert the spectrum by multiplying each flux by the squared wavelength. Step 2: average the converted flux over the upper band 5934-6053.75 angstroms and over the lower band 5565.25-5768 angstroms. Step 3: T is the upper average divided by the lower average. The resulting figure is 1.08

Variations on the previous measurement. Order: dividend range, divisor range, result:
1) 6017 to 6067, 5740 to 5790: 1.10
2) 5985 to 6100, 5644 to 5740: 1.09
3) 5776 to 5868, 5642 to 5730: 1.04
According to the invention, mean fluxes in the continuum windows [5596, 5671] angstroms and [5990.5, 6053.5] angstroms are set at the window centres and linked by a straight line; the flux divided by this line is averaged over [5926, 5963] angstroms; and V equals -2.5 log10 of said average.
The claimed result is 0.00 mag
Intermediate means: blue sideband 14.3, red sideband 13.5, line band 13.6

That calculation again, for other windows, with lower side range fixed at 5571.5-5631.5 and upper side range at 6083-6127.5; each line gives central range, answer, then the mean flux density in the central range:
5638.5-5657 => -0.010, 14.4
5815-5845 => -0.024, 14.1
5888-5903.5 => 0.142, 12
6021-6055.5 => -0.031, 13.7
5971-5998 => -0.023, 13.8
